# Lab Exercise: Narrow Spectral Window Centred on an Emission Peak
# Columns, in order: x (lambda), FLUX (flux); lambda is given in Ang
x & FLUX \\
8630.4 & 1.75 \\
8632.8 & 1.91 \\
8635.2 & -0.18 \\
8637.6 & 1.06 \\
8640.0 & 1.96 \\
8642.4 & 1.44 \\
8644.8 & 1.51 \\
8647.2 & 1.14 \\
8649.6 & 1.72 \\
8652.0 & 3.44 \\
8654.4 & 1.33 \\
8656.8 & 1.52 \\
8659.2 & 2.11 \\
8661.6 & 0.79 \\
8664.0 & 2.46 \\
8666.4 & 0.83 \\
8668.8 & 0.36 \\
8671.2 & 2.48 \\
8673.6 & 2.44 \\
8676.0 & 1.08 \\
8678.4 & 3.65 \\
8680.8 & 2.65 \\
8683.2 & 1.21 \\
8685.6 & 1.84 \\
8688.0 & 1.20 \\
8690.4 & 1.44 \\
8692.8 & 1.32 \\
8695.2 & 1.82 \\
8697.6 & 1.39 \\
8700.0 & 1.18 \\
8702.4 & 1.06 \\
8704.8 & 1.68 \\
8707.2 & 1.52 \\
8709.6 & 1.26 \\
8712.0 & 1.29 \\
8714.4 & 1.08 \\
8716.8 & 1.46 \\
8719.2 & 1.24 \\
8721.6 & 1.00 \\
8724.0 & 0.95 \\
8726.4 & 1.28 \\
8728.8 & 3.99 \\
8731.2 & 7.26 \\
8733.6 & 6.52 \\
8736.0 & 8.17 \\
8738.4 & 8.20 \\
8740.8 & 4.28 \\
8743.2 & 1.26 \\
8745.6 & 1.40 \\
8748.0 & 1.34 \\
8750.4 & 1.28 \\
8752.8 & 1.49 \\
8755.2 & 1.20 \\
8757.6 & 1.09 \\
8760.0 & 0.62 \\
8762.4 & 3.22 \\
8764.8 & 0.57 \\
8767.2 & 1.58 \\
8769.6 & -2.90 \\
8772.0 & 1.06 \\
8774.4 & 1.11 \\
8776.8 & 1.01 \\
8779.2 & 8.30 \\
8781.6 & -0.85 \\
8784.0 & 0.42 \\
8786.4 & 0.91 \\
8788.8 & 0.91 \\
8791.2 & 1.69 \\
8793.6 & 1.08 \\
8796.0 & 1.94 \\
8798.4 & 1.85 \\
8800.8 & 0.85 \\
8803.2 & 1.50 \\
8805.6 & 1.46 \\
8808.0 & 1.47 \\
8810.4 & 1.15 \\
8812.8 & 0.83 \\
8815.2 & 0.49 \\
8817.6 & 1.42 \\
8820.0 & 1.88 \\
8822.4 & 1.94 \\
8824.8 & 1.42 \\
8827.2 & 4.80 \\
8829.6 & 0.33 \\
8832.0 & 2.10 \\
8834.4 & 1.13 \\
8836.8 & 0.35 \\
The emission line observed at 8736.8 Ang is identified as H-beta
